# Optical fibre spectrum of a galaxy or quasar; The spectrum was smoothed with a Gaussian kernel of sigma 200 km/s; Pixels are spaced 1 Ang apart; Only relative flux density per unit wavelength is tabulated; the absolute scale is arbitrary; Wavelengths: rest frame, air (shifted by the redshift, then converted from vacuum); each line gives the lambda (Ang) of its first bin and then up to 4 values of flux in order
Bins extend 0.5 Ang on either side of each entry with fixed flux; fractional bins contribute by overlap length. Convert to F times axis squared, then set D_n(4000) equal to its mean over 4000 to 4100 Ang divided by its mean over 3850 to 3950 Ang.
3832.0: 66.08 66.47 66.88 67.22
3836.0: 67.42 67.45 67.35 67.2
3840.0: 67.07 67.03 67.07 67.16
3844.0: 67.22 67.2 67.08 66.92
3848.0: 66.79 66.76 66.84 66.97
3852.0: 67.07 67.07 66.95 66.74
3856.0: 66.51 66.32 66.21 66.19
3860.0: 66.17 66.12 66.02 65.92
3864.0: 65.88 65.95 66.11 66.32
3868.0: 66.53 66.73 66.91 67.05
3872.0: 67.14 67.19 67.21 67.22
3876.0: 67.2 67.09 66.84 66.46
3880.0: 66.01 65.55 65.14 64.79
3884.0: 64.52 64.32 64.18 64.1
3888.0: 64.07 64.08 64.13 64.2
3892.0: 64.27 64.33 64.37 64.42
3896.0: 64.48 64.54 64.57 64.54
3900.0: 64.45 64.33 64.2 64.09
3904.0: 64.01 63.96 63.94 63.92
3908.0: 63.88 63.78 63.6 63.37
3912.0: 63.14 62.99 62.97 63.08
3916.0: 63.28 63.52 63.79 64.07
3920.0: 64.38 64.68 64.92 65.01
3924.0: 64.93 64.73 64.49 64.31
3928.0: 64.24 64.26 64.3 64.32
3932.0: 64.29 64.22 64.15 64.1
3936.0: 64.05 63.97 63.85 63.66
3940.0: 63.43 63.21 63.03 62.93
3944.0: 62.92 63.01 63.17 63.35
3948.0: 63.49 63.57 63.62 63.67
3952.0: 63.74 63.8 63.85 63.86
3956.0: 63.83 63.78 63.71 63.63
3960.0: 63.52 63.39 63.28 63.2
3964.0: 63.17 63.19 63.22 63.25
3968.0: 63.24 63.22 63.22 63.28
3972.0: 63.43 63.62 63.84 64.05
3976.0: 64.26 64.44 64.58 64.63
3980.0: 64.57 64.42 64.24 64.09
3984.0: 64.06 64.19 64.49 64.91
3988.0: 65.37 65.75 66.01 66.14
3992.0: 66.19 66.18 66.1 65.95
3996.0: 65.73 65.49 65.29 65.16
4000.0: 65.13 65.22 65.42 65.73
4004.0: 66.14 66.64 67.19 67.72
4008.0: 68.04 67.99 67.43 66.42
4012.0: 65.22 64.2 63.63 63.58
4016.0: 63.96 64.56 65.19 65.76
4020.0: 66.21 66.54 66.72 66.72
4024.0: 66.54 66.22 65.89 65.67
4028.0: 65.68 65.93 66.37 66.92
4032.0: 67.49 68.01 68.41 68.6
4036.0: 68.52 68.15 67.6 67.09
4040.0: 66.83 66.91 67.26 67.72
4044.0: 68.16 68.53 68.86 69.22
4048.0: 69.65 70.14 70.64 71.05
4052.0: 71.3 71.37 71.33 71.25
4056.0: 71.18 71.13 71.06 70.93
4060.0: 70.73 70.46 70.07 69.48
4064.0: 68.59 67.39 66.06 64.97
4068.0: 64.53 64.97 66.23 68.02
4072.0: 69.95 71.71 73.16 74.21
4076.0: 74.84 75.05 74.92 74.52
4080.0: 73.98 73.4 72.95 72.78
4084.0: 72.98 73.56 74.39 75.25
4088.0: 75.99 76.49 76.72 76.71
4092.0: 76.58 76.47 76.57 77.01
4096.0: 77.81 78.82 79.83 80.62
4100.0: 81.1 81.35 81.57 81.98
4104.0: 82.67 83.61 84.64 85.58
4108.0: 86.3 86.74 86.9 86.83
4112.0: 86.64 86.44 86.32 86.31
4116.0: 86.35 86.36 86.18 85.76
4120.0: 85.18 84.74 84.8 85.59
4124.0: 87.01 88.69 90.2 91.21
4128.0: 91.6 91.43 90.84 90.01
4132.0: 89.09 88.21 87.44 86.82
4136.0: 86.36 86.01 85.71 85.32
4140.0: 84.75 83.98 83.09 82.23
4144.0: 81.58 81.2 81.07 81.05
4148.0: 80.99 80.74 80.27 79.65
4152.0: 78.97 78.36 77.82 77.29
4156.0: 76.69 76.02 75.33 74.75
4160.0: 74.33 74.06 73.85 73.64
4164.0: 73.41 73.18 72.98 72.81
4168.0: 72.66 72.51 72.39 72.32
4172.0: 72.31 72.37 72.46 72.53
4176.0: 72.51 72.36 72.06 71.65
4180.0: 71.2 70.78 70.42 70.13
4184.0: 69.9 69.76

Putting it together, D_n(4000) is 1.16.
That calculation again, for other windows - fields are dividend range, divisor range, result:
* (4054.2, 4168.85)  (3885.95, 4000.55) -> 1.34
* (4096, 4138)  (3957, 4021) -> 1.41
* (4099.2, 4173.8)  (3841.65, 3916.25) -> 1.42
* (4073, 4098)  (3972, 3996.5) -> 1.22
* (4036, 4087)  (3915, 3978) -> 1.17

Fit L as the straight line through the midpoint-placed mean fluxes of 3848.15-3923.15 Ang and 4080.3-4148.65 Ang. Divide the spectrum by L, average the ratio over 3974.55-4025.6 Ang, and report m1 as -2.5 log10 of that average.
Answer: 0.13 mag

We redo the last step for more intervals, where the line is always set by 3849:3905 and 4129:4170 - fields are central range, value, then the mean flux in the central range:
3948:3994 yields 0.11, 64.1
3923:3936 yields 0.07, 64.4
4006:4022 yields 0.11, 65.8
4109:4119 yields -0.11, 86.5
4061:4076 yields 0.11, 68.8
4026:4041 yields 0.10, 67.2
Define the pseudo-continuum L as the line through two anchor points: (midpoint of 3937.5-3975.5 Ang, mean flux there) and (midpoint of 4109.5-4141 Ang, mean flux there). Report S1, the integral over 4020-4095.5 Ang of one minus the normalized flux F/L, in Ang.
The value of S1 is 7.3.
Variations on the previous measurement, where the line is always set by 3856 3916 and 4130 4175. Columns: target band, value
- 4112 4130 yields -2.32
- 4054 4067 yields 0.79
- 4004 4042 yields 3.03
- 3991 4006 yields 1.10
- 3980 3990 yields 0.80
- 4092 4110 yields -1.17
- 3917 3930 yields 0.51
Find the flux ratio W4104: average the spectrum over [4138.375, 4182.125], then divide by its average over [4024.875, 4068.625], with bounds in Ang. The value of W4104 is 1.1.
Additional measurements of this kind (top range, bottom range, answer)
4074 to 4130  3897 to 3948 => 1.27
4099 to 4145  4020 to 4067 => 1.26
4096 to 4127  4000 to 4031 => 1.29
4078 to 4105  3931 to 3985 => 1.21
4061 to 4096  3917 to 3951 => 1.13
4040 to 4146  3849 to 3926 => 1.20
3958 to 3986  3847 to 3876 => 0.96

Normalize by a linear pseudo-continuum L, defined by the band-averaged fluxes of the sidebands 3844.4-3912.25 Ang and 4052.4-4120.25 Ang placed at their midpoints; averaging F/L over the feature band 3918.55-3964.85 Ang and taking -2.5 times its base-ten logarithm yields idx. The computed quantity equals 0.08 mag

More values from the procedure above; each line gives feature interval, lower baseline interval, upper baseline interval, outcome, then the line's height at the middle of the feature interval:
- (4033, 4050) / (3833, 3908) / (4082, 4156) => 0.14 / 77.5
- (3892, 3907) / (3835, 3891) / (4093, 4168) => 0.07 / 68.5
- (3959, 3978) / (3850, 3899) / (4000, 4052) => 0.05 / 66.5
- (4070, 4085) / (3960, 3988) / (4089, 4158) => 0.07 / 77.4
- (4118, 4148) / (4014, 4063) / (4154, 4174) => -0.19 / 72.5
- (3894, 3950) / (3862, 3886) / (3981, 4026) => 0.03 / 66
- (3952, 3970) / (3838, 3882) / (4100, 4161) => 0.15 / 73.1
